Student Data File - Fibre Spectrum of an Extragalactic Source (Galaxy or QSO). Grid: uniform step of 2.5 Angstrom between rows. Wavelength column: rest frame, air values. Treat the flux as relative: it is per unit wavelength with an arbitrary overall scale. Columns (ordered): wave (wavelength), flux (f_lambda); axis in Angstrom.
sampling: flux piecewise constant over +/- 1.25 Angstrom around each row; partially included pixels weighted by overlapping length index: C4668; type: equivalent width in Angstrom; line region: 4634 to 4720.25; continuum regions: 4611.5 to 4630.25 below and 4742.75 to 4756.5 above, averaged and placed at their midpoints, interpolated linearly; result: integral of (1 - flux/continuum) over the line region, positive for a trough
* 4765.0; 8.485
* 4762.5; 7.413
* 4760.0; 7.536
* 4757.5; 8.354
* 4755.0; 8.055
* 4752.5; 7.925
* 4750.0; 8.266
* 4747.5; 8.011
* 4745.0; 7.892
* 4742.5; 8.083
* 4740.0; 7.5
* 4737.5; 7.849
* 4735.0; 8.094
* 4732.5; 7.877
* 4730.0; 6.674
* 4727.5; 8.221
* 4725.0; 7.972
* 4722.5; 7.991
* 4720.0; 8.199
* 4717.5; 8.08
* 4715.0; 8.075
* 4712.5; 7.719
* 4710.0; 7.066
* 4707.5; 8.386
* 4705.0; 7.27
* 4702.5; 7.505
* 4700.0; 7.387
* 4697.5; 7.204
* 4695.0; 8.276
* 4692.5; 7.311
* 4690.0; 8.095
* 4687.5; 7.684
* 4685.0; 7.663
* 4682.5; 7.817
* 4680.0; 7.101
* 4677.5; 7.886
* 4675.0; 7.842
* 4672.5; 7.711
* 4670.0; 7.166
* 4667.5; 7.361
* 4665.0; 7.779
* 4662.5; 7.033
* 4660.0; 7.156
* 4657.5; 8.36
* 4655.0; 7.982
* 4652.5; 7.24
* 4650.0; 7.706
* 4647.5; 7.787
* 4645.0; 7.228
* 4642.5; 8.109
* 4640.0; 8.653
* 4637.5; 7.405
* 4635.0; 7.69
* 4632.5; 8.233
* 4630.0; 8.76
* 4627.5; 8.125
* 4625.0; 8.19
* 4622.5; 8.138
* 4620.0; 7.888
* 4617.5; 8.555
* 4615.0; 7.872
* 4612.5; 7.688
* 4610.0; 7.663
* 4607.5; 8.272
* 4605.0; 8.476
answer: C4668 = 4.4 Angstrom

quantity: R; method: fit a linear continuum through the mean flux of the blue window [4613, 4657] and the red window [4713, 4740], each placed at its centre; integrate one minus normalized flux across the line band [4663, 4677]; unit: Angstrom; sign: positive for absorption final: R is 0.67 Angstrom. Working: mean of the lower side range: 7.98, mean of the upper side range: 7.88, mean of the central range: 7.56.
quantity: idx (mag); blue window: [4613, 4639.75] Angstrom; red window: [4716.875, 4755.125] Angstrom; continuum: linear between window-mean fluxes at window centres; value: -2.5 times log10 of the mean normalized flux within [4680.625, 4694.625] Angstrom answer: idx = 0.04 mag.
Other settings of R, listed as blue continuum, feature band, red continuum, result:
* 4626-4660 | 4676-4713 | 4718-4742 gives 1.2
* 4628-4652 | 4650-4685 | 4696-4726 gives 1.2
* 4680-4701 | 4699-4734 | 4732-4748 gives 0.1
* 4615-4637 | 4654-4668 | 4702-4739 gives 0.7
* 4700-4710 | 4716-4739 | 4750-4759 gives -0.1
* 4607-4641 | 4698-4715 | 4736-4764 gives 0.8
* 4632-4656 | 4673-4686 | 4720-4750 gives 0.3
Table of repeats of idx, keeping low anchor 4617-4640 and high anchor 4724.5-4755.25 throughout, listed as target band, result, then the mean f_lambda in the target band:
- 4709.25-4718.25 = 0.02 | 7.75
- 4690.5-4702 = 0.05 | 7.58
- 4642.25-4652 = 0.06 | 7.63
